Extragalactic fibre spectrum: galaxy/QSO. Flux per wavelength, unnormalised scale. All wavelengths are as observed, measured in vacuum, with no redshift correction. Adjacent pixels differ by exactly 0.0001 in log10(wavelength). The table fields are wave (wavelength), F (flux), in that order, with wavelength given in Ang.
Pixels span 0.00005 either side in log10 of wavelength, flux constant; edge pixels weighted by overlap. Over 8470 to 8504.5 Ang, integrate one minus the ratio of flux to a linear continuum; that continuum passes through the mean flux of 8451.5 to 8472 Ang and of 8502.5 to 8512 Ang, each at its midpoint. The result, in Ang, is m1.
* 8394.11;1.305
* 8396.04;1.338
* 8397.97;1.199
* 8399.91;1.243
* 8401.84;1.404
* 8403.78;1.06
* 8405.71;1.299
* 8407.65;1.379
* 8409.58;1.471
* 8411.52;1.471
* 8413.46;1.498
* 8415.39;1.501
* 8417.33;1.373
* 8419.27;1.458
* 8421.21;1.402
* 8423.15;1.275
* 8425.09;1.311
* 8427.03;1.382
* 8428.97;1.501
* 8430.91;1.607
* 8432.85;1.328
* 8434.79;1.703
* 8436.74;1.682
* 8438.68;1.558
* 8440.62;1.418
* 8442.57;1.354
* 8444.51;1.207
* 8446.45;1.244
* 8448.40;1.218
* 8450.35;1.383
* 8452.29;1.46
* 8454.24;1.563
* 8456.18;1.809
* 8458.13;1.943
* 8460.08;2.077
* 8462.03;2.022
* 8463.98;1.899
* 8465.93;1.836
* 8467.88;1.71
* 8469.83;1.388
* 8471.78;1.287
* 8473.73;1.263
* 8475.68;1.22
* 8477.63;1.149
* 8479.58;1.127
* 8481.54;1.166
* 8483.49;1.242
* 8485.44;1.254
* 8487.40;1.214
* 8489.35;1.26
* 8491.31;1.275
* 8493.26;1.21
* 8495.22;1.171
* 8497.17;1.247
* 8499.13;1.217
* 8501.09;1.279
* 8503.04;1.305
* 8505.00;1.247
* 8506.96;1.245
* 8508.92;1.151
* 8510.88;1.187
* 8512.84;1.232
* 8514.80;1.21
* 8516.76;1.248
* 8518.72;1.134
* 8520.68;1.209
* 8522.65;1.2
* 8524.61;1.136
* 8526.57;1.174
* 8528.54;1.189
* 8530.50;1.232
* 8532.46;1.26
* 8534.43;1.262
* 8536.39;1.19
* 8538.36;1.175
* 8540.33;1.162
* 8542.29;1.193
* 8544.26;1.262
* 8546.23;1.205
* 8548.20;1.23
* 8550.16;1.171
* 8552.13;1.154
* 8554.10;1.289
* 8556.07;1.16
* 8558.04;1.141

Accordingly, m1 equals 5.0 Ang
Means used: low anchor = 1.74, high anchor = 1.22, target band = 1.23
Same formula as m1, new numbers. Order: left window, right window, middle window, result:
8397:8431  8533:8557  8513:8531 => 0.61 Ang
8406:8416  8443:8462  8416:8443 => 0.82 Ang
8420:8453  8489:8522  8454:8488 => -4.82 Ang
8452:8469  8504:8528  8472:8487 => 3.73 Ang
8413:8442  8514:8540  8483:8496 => 0.67 Ang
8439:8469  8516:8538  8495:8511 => 1.23 Ang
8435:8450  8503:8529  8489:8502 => 0.21 Ang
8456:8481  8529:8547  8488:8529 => 4.57 Ang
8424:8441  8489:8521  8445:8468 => -4.33 Ang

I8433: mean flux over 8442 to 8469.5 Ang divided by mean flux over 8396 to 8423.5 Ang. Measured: 1.19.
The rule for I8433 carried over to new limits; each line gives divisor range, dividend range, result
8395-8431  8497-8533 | 0.89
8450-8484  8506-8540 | 0.78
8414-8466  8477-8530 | 0.79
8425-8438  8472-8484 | 0.79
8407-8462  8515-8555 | 0.81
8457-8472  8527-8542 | 0.67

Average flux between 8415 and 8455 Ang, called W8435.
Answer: 1.42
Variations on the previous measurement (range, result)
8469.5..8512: 1.23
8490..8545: 1.21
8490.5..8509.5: 1.24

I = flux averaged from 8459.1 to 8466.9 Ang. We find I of 1.96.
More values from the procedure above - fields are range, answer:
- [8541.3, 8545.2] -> 1.23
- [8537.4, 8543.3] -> 1.18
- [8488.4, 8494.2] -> 1.25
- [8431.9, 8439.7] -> 1.57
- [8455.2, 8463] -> 1.96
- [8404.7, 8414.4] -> 1.42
